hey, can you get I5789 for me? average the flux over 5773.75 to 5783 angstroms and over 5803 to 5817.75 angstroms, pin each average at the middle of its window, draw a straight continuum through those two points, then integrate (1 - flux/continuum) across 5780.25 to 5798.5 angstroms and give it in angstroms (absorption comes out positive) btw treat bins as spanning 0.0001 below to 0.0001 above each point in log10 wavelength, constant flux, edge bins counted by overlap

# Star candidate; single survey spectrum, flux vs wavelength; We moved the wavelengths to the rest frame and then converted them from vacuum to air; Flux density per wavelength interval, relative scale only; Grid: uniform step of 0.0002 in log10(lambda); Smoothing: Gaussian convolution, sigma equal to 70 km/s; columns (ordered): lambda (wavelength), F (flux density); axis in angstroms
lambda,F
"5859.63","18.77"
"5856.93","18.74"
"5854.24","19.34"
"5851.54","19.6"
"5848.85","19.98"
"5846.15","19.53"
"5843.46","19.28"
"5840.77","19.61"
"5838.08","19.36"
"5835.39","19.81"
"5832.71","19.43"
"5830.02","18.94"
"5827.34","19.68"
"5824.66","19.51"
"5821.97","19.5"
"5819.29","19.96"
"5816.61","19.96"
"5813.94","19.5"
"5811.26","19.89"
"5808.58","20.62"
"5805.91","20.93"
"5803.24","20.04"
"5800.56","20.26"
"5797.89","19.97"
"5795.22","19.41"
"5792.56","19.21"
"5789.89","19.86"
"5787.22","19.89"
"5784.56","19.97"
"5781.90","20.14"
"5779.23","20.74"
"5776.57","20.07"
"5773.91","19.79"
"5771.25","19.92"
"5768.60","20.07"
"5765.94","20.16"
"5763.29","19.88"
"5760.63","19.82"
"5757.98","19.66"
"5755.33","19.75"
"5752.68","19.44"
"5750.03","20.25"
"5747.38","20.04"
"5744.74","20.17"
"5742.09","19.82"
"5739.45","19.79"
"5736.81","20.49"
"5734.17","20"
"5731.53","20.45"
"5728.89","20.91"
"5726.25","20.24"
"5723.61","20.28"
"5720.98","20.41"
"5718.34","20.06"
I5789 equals 0.4 angstroms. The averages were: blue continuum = 20.2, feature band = 19.8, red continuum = 20.2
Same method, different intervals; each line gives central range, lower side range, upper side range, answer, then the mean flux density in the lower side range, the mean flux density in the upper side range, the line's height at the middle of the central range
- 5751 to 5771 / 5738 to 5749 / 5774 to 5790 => 0.2 angstroms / 20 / 20.1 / 20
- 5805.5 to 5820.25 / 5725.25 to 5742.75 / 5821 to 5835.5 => -0.4 angstroms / 20.3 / 19.5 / 19.6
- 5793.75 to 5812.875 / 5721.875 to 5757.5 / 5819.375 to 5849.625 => -0.4 angstroms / 20.1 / 19.5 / 19.7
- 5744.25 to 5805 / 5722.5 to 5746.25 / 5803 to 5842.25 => 0.3 angstroms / 20.2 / 19.8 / 20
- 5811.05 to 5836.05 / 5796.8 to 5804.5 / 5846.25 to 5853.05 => 0.4 angstroms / 20.1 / 19.7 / 19.9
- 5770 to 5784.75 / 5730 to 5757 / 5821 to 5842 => -0.2 angstroms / 20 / 19.5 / 19.8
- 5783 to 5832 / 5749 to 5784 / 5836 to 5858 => -0.3 angstroms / 20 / 19.4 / 19.7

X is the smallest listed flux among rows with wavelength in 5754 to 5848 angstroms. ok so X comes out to 18.94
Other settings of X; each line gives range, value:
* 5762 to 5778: 19.79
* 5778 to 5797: 19.21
